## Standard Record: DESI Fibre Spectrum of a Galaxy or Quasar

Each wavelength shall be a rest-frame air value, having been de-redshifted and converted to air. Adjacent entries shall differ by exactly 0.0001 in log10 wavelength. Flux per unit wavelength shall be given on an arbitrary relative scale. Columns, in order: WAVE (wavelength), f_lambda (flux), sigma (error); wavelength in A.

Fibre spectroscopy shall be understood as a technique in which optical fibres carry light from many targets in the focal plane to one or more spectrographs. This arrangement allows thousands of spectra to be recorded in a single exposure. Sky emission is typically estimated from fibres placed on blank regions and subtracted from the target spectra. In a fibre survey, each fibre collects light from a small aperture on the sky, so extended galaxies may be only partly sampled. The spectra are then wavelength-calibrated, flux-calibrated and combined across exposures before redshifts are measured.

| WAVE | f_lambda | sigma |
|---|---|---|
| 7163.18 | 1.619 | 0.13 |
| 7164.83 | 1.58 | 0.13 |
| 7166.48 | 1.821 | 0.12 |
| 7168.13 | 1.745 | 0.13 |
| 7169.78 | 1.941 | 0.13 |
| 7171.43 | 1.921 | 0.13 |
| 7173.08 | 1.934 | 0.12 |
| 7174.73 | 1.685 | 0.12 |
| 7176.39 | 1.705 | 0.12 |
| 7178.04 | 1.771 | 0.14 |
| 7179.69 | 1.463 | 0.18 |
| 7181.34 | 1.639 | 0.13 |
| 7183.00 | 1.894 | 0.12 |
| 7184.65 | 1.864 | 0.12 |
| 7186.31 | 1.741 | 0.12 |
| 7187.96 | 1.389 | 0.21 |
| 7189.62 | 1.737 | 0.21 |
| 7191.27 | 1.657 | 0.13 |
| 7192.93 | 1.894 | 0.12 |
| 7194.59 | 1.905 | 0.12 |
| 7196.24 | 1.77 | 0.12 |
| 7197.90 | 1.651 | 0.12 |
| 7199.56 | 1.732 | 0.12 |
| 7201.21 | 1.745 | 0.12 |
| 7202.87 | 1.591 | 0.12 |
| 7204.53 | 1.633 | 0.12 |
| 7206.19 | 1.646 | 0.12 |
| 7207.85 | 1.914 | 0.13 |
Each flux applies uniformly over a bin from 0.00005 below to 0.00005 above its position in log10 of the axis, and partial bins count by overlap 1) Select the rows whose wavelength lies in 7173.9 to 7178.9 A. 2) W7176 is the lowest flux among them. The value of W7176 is 1.685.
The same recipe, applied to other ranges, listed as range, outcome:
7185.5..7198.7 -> 1.389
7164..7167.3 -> 1.58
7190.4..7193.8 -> 1.657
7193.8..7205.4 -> 1.591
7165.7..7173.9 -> 1.745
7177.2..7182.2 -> 1.463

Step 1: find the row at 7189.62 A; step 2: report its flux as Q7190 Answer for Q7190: 1.737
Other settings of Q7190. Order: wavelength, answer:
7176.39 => 1.705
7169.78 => 1.941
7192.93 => 1.894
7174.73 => 1.685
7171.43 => 1.921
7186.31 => 1.741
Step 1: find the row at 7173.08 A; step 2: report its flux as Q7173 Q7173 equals 1.934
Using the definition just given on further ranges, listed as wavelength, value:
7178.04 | 1.771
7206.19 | 1.646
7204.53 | 1.633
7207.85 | 1.914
